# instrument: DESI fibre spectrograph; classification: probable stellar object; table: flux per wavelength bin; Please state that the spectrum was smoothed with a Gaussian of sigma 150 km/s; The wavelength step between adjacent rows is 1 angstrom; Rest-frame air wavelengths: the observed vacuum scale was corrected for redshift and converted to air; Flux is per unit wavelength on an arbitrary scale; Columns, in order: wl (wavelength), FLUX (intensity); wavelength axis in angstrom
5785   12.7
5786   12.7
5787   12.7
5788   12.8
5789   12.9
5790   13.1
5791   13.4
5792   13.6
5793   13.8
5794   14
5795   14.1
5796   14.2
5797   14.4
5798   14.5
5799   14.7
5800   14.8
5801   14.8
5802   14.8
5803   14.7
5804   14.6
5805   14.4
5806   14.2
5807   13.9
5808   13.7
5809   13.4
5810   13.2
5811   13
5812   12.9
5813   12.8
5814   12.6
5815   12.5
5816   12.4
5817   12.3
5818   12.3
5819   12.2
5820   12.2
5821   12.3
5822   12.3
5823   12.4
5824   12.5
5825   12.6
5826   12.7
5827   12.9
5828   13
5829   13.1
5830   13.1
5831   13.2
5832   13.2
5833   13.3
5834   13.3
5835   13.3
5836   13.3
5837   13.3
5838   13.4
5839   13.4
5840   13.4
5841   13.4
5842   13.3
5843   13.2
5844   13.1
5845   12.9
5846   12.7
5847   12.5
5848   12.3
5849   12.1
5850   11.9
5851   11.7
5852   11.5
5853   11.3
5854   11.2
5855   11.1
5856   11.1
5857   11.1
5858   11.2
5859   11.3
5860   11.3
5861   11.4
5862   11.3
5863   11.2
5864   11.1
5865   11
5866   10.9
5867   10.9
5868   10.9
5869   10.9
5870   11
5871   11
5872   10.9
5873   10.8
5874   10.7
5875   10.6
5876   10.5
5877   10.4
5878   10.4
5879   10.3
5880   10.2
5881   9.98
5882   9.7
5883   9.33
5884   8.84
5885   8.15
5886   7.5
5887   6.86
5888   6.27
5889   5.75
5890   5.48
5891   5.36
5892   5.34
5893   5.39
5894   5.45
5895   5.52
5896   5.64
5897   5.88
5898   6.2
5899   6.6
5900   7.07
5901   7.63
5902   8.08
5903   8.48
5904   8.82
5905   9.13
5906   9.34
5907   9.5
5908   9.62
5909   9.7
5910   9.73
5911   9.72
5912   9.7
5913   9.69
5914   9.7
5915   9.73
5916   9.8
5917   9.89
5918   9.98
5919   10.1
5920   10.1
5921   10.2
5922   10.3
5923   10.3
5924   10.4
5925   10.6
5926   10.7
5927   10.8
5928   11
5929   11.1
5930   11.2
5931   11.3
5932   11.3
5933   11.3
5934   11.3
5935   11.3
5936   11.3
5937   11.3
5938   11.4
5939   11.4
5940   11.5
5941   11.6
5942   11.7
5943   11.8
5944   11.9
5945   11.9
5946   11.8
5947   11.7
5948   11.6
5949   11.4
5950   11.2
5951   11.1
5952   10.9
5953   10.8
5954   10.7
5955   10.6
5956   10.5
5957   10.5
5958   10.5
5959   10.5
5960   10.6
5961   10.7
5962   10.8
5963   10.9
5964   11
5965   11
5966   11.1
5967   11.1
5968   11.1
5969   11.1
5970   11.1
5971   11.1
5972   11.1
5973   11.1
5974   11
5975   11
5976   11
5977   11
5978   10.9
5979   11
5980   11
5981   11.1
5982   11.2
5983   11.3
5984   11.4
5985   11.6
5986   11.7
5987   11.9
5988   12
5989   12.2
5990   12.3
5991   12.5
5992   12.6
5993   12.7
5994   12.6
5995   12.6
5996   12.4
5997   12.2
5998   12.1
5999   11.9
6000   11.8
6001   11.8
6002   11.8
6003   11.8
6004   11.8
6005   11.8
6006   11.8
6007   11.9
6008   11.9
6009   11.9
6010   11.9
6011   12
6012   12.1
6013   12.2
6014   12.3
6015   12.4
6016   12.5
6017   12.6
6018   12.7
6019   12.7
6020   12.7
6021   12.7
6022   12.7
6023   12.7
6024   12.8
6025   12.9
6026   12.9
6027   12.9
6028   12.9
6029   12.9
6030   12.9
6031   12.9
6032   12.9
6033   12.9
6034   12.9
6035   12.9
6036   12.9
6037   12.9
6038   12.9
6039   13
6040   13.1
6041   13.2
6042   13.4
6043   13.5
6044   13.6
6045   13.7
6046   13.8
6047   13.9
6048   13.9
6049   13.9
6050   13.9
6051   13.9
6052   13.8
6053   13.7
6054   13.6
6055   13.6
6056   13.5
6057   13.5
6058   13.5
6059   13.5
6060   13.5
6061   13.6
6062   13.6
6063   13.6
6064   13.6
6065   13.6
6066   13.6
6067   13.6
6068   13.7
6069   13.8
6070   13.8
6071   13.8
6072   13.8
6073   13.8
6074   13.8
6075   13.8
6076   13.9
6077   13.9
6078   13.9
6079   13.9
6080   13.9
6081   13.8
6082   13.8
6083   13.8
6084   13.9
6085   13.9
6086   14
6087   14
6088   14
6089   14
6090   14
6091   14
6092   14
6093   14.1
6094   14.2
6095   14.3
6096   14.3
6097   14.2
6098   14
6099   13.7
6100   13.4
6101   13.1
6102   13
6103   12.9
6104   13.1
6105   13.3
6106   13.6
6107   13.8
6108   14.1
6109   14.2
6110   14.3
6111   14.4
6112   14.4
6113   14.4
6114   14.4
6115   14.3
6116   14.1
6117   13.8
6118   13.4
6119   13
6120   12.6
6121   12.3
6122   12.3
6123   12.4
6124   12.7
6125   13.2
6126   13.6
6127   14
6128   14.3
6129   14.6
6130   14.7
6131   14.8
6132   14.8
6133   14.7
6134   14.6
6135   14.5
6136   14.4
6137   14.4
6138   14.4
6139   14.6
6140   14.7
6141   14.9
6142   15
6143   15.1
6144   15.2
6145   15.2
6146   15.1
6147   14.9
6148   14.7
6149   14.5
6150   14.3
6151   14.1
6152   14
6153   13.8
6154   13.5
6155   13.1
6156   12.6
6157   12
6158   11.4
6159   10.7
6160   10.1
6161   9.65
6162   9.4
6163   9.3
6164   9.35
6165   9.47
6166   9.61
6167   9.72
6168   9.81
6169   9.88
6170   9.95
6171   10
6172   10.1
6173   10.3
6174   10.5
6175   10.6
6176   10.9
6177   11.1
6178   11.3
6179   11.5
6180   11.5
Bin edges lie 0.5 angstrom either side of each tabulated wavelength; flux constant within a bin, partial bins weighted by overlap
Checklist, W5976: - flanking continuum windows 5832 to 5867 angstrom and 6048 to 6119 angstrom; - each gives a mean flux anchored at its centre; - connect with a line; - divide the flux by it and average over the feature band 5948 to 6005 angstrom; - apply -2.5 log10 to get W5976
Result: 0.15 mag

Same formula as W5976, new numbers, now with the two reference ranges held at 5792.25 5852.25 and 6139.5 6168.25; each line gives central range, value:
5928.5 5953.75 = 0.14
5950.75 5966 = 0.20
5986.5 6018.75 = 0.06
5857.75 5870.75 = 0.18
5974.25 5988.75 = 0.15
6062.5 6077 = -0.08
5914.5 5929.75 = 0.25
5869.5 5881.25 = 0.23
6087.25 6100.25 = -0.11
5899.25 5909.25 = 0.45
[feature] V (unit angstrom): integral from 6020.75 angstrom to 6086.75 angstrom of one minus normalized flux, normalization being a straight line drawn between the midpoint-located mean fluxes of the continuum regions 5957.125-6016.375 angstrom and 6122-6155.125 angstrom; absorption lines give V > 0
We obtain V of -3.5 angstrom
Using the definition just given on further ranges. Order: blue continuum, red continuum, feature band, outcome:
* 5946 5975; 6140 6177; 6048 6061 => -2.5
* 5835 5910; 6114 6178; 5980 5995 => -1.0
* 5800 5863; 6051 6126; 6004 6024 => 1.7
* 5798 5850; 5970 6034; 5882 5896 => 6.7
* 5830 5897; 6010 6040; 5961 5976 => 1.2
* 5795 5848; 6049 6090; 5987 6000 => 1.2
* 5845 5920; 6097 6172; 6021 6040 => -2.0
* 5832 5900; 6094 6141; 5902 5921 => 2.4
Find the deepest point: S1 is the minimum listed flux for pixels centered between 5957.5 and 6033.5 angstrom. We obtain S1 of 10.5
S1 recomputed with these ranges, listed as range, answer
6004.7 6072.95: 11.8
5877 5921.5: 5.34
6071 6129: 12.3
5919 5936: 10.1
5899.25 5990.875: 7.07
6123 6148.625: 12.4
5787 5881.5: 9.98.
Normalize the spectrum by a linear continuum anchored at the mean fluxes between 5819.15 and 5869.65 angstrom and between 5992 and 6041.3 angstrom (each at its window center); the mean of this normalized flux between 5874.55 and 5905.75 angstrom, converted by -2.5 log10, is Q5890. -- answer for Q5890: 0.498 mag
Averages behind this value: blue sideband 12.2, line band 7.78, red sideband 12.5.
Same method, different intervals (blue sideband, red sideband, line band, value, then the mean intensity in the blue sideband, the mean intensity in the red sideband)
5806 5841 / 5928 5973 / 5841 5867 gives 0.068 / 12.9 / 11.2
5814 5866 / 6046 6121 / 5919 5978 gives 0.176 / 12.3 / 13.8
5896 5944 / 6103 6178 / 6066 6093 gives -0.146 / 9.96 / 12.9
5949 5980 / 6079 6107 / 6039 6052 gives -0.074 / 10.9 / 13.8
